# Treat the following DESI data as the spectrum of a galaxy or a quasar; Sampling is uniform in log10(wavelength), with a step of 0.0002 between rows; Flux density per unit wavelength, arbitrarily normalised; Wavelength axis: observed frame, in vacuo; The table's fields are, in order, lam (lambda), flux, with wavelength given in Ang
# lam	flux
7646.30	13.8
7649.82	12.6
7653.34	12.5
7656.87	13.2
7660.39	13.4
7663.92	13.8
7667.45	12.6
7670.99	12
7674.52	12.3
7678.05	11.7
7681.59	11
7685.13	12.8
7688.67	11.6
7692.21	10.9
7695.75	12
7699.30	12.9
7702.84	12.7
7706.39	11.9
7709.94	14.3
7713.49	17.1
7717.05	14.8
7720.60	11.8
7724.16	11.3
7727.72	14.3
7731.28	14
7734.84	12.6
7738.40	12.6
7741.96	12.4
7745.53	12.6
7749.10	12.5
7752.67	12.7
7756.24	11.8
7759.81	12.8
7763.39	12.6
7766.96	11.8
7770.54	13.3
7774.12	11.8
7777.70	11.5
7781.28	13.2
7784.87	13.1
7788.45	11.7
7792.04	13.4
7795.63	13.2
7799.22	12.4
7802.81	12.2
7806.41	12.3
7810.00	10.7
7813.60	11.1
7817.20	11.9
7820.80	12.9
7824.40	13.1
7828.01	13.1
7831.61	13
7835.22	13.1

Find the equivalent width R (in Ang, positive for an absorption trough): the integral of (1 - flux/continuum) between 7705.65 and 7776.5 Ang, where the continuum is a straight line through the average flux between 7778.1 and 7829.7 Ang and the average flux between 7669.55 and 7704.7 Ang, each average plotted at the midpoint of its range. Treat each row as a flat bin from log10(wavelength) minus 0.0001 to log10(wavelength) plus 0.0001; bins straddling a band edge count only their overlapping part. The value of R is -4.4 Ang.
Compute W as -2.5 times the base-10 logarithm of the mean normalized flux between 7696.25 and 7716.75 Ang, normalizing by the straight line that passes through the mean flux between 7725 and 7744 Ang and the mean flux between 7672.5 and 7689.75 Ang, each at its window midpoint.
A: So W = -0.11 mag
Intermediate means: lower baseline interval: 11.9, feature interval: 13.7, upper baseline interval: 13.1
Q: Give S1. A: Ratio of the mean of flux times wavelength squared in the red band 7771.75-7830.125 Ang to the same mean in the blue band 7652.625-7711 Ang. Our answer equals 1.03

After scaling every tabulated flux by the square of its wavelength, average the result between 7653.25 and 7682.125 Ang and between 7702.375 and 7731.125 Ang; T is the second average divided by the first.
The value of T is 1.10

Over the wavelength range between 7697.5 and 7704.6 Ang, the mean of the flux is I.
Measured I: 12.8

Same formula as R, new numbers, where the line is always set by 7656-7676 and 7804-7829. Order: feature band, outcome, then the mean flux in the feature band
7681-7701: 1.3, 11.9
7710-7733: -2.4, 13.9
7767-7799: -0.8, 12.6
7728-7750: -0.7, 12.9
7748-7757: 0.0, 12.4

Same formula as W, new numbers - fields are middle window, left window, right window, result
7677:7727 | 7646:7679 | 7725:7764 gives 0.01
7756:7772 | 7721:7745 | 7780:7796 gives 0.03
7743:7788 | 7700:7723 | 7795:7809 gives 0.04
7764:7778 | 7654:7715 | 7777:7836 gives 0.03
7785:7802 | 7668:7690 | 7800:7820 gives -0.08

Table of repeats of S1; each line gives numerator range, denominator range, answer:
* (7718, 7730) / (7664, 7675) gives 1.03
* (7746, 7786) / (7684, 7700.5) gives 1.06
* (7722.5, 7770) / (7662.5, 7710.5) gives 1.05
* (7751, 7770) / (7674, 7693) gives 1.08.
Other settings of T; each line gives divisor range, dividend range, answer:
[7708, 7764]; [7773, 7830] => 0.96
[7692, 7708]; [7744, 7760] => 1.03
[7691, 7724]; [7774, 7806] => 0.98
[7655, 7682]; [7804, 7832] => 1.01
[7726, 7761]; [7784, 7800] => 1.01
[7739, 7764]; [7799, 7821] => 0.96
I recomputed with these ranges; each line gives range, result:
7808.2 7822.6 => 11.7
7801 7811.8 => 11.7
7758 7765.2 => 12.7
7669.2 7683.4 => 11.7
